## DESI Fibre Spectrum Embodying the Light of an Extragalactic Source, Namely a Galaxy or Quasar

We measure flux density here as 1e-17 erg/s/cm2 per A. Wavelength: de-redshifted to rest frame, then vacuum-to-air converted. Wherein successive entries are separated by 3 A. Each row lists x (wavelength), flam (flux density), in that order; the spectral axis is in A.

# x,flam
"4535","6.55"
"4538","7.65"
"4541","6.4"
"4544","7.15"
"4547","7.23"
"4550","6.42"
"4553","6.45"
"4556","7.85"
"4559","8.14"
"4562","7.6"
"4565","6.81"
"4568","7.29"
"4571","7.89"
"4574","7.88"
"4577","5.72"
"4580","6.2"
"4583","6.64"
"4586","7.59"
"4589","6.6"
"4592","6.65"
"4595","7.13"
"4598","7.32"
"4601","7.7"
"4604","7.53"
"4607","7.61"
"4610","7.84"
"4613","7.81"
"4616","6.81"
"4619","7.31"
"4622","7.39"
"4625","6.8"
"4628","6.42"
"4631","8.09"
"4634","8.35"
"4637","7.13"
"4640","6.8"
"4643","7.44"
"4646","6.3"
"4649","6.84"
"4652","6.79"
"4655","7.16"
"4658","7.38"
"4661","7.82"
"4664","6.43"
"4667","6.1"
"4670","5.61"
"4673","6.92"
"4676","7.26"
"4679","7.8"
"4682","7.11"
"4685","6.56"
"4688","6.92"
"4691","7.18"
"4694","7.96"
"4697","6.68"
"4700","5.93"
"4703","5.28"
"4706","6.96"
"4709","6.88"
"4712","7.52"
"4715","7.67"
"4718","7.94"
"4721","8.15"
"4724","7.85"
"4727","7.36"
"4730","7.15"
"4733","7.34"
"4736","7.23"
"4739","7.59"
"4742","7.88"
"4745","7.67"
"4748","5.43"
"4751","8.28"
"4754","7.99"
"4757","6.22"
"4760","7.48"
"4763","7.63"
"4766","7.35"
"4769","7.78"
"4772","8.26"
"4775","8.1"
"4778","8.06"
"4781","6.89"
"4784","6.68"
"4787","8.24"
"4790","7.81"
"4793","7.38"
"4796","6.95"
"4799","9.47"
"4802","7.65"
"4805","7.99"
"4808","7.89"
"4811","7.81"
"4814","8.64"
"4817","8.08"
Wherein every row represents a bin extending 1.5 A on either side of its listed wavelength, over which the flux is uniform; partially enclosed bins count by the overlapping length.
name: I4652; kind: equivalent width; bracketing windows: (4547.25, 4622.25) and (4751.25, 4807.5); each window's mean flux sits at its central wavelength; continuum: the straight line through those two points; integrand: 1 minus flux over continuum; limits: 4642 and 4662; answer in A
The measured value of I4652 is 0.8 A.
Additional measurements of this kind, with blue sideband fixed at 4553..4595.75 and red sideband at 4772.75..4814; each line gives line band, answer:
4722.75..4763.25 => 1.6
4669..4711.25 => 3.7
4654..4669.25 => 1.0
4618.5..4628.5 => 0.4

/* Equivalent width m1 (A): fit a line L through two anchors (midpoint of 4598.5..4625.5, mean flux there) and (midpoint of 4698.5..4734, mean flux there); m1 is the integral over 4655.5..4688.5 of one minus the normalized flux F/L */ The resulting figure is 1.7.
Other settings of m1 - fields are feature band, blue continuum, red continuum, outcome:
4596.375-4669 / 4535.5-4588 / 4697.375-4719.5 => -2.2 A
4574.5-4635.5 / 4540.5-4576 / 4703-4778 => 1.0 A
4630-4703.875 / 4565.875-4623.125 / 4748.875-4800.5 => 4.2 A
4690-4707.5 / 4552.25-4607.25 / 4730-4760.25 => 1.5 A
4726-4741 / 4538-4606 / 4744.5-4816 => 0.4 A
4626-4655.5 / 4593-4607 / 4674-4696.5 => 0.8 A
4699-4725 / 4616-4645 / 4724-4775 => 0.9 A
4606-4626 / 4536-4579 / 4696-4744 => -0.5 A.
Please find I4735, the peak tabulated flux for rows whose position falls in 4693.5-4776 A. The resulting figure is 8.28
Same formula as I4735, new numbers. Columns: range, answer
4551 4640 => 8.35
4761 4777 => 8.26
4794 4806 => 9.47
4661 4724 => 8.15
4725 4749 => 7.88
